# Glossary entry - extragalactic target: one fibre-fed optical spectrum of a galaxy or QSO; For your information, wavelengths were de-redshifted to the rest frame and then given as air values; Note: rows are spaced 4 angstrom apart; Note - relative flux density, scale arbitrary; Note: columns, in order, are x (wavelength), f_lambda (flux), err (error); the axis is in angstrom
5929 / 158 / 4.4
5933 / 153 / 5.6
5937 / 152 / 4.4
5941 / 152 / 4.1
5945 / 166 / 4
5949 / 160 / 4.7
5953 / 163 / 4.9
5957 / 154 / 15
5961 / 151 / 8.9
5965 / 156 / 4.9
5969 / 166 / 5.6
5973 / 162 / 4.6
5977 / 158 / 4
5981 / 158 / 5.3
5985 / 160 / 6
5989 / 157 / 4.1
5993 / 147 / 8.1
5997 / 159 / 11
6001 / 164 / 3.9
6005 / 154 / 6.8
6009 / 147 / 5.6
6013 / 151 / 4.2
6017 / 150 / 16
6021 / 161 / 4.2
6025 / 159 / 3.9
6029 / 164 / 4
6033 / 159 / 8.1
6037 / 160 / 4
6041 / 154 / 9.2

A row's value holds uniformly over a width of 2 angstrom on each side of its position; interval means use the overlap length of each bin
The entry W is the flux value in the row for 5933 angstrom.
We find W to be 153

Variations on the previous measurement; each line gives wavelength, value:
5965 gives 156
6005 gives 154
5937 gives 152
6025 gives 159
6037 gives 160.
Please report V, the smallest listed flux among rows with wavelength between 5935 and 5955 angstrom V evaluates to 152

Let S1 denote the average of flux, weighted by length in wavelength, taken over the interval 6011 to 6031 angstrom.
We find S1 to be 157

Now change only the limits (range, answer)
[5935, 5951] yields 158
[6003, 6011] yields 150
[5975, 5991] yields 158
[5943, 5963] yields 159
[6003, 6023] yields 153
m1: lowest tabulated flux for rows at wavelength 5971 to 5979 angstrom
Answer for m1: 158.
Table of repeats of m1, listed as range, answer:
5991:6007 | 147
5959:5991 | 151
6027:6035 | 159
